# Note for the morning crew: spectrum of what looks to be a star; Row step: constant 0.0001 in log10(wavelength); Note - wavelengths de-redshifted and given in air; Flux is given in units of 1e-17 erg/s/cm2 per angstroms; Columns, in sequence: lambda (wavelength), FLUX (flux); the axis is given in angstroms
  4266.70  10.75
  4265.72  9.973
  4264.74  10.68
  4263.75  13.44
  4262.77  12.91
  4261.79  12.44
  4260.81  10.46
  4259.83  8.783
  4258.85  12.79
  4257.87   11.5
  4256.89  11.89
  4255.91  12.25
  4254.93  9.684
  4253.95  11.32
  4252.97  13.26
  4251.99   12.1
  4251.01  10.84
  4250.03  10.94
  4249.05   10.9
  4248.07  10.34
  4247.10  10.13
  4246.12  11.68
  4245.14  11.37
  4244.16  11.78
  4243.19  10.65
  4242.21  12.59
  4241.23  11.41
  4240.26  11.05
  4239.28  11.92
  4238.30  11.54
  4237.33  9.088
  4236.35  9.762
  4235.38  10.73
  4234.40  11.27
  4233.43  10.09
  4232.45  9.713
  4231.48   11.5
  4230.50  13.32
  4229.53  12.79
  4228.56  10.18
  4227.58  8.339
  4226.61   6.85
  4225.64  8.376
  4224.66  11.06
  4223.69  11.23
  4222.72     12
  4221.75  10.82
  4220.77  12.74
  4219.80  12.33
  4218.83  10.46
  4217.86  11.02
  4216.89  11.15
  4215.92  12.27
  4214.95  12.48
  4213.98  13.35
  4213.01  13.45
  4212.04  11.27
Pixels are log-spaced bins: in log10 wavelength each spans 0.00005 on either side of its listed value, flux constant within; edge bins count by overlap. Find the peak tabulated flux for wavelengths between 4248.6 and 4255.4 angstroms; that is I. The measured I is 13.26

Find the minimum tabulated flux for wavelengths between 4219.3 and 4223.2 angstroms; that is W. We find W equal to 10.82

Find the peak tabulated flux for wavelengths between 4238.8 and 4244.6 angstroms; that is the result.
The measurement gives 12.59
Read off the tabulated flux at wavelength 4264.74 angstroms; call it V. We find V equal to 10.68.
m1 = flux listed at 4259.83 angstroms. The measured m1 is 8.783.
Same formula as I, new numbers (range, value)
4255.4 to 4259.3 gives 12.79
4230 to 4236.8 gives 13.32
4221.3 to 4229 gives 12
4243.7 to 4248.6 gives 11.78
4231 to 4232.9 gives 11.5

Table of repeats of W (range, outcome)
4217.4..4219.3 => 10.46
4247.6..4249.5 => 10.34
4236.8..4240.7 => 9.088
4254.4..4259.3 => 9.684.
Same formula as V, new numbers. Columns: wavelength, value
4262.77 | 12.91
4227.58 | 8.339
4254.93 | 9.684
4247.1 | 10.13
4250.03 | 10.94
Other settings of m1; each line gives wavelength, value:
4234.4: 11.27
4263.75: 13.44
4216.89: 11.15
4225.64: 8.376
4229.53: 12.79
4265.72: 9.973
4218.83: 10.46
